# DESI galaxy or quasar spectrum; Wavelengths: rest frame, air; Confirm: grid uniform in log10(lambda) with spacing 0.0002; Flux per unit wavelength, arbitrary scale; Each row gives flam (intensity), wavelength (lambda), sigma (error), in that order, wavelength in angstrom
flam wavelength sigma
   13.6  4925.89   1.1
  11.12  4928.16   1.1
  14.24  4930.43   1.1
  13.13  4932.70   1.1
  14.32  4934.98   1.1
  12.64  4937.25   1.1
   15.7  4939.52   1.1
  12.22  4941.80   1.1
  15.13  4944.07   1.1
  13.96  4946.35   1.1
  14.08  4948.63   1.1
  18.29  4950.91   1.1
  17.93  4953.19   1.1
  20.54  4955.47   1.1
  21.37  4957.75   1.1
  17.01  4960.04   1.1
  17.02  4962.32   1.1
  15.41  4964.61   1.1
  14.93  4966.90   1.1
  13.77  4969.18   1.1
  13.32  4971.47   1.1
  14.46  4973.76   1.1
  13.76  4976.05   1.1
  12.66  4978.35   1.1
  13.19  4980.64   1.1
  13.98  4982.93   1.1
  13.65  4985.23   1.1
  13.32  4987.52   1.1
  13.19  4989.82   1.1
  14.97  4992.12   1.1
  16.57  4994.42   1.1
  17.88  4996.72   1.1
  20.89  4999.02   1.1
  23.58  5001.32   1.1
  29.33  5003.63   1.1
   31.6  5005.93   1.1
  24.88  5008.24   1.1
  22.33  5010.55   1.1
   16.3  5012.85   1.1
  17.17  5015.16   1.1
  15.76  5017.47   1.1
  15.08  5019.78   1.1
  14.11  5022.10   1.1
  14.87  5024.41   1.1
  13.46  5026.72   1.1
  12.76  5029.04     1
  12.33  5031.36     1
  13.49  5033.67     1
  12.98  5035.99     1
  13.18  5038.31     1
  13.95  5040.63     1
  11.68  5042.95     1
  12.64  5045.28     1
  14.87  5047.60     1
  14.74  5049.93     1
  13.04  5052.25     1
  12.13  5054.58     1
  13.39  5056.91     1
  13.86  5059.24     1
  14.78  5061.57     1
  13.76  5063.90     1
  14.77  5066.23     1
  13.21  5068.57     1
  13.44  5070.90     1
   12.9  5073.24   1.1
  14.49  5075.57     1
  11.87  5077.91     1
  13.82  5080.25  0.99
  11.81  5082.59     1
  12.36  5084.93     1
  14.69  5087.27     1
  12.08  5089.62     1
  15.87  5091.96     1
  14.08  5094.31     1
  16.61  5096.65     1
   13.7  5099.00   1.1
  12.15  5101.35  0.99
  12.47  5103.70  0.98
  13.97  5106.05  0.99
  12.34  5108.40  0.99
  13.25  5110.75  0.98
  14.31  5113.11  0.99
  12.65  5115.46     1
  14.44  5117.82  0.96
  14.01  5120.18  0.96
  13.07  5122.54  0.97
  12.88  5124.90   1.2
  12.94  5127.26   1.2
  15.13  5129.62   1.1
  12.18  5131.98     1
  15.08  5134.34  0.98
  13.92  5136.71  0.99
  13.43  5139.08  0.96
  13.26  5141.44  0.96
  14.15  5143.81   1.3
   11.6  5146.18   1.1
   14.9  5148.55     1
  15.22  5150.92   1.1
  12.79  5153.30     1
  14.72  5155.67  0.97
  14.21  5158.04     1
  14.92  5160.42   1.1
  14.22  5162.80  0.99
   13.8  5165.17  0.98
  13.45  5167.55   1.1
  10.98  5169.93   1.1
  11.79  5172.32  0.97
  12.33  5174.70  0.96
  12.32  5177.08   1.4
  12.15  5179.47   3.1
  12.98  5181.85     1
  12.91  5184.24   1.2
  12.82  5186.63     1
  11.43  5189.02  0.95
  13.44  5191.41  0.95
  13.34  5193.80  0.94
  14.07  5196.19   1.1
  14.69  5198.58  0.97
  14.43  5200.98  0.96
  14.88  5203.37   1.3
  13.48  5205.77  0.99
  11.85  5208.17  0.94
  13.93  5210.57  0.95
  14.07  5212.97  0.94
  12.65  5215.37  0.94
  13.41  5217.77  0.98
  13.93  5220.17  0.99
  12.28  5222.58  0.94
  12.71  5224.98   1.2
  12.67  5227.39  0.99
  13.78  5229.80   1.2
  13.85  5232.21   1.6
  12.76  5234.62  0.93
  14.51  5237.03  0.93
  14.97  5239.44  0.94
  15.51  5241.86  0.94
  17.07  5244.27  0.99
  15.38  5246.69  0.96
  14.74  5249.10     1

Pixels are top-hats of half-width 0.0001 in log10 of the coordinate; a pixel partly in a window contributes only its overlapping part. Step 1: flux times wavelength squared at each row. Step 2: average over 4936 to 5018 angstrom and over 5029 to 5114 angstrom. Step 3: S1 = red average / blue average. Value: 0.8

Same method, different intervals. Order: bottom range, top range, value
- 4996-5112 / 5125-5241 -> 0.93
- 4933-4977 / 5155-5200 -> 0.93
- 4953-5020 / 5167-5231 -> 0.81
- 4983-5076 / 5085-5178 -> 0.90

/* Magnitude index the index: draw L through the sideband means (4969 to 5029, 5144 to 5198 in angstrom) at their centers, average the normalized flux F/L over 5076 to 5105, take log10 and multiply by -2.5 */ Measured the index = 0.12 mag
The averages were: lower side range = 17.1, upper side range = 13.2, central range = 13.5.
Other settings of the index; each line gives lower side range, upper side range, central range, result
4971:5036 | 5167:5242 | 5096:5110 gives 0.12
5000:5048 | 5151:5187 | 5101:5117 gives 0.13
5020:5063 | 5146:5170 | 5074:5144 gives 0.02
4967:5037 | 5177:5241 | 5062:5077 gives 0.13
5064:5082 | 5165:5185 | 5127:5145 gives -0.08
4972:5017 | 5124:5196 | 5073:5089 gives 0.19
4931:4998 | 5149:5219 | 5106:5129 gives 0.04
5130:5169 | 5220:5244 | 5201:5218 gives 0.02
